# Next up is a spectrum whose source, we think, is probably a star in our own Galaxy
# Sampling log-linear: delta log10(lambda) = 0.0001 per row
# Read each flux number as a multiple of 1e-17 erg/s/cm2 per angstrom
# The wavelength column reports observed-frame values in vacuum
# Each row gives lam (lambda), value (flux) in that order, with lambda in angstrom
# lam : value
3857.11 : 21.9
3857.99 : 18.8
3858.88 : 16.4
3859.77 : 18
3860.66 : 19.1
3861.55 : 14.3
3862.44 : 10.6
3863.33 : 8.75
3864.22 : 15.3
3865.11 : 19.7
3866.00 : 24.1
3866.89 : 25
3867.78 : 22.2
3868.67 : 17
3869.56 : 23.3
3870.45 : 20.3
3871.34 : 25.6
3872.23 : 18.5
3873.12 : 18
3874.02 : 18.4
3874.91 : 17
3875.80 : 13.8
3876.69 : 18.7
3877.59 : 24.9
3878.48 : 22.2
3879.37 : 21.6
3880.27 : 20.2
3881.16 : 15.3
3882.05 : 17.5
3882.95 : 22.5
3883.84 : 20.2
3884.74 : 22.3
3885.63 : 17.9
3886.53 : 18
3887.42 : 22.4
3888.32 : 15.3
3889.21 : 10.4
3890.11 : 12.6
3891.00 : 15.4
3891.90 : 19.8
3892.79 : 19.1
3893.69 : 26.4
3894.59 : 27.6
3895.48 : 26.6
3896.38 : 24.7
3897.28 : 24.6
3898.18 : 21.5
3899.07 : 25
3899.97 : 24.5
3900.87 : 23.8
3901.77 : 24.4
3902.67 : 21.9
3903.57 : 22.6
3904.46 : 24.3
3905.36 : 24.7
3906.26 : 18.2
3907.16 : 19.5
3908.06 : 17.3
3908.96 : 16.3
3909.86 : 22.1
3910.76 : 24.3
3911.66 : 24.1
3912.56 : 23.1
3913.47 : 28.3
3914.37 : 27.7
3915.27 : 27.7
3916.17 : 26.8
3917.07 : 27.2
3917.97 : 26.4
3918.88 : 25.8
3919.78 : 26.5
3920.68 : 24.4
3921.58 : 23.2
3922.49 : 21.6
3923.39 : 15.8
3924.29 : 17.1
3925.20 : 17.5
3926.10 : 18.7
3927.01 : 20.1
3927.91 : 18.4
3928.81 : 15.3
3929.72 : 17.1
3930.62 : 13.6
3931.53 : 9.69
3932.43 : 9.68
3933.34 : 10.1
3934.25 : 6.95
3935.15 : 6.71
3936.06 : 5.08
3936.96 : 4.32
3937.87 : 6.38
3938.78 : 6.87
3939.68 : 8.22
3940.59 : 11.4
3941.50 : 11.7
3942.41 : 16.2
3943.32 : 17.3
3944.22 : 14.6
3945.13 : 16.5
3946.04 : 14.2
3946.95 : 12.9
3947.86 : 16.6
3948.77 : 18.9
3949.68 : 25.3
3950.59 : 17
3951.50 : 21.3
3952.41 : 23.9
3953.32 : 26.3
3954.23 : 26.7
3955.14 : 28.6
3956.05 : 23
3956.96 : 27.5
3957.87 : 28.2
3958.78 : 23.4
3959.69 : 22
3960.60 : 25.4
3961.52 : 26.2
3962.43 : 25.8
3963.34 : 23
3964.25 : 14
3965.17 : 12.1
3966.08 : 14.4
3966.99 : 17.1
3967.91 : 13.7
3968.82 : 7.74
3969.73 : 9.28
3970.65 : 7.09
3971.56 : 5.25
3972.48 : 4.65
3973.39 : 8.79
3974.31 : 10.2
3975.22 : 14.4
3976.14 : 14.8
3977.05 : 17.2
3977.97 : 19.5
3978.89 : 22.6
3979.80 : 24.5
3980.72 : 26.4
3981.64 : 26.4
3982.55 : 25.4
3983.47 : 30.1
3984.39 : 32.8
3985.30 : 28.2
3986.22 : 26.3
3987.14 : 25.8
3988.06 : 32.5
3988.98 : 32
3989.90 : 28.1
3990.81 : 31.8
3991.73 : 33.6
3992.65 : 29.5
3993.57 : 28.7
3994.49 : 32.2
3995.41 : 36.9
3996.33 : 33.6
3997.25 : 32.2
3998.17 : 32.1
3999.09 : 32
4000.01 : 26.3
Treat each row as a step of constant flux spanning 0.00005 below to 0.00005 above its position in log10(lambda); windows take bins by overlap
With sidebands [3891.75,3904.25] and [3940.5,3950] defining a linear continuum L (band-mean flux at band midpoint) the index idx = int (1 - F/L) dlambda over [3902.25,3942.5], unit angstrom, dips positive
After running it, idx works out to 4.42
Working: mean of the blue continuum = 23.9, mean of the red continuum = 16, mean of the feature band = 18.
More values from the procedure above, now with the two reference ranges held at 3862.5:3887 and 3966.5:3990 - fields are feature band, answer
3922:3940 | 6.44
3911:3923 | -3.74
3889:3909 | -2.20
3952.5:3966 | -2.75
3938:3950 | 3.18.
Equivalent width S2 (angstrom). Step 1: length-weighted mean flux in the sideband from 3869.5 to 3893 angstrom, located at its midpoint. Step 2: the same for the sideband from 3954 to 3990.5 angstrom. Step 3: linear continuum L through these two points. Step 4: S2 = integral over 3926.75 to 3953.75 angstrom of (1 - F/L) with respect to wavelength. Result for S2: 8.19 angstrom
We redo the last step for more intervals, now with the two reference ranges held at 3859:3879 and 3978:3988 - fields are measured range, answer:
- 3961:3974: 6.1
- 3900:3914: -0.6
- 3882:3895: 0.6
